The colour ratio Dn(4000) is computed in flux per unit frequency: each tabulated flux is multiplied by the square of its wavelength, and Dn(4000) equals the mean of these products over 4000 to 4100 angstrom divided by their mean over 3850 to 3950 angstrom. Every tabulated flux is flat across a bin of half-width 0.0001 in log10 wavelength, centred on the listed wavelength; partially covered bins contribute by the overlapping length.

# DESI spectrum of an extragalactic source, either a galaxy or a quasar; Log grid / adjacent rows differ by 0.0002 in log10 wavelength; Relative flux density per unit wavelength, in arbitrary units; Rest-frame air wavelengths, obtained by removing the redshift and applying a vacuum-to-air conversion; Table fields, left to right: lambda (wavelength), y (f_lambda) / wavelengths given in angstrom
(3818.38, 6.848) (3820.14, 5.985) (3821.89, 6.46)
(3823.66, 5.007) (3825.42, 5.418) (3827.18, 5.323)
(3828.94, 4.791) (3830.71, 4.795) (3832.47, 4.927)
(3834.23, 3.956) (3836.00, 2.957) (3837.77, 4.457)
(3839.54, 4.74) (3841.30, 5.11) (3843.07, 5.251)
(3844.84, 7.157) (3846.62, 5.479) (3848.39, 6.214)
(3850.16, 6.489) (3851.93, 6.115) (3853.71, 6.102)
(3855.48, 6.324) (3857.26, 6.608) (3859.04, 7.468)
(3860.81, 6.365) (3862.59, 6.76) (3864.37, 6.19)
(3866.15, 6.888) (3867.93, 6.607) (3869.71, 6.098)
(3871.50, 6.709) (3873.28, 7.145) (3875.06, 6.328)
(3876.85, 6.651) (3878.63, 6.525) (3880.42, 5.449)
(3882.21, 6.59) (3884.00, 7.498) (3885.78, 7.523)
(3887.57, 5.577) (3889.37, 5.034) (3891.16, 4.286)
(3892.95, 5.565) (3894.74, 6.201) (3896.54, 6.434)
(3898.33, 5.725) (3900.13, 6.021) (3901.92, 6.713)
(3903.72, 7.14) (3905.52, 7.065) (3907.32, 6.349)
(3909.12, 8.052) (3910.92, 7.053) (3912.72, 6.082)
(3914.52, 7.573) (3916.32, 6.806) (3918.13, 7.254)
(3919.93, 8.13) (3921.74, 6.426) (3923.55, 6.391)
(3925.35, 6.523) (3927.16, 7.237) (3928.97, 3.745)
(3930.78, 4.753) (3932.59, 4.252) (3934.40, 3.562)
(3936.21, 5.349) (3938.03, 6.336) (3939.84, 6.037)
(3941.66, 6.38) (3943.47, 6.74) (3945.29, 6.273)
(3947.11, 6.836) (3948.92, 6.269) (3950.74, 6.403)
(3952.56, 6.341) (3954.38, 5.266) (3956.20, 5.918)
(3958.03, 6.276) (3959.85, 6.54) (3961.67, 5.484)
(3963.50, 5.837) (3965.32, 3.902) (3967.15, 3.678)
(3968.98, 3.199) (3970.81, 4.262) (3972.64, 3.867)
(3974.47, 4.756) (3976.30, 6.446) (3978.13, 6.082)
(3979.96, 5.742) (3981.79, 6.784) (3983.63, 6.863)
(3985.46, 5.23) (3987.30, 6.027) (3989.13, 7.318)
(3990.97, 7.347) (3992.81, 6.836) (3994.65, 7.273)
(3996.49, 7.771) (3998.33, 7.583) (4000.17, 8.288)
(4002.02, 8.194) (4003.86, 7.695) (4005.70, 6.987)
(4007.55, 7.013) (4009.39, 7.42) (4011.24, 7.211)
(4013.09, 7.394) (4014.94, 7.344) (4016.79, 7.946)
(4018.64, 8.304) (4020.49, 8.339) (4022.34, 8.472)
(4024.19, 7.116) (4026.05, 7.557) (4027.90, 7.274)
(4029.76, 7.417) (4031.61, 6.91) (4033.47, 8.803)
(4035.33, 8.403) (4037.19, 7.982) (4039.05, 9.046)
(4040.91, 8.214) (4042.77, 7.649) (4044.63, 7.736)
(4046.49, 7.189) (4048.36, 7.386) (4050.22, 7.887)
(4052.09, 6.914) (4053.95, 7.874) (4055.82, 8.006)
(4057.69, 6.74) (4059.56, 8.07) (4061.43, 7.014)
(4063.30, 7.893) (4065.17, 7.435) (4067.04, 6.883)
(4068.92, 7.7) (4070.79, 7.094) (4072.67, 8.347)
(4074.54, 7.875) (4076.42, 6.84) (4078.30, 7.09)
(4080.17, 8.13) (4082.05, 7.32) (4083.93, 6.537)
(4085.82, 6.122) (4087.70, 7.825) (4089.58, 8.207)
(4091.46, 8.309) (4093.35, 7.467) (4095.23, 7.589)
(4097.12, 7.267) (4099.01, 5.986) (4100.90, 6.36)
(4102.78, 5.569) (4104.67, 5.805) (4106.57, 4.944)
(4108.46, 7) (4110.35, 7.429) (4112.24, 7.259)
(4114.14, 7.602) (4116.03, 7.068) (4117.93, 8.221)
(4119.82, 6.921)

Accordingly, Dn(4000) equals 1.3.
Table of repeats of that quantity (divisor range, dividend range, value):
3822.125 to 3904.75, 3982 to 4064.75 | 1.38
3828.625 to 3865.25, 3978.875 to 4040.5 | 1.43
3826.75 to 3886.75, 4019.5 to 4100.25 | 1.40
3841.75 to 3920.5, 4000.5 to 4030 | 1.26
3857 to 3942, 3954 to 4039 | 1.12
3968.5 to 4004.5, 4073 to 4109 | 1.15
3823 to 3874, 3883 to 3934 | 1.13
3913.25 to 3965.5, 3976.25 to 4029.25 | 1.24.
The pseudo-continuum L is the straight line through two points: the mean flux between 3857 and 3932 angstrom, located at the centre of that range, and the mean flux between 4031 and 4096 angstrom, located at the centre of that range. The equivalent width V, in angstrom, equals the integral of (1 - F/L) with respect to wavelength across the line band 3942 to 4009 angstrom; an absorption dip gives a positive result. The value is 7.7 angstrom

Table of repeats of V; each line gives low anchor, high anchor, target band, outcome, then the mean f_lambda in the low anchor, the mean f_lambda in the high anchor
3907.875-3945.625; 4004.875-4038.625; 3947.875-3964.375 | 1.6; 6.23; 7.68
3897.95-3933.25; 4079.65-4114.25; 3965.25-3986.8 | 4.9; 6.49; 6.95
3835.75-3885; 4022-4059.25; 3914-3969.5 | 8.1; 6.2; 7.72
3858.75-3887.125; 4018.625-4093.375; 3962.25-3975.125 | 5.3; 6.64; 7.64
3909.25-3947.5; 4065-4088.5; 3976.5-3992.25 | 0.5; 6.21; 7.32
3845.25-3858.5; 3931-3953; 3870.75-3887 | -1.5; 6.25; 5.85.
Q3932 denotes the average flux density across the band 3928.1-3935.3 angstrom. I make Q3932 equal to 4.08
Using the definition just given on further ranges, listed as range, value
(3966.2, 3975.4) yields 3.95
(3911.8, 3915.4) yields 6.83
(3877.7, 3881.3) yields 6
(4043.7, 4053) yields 7.42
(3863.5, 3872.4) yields 6.5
